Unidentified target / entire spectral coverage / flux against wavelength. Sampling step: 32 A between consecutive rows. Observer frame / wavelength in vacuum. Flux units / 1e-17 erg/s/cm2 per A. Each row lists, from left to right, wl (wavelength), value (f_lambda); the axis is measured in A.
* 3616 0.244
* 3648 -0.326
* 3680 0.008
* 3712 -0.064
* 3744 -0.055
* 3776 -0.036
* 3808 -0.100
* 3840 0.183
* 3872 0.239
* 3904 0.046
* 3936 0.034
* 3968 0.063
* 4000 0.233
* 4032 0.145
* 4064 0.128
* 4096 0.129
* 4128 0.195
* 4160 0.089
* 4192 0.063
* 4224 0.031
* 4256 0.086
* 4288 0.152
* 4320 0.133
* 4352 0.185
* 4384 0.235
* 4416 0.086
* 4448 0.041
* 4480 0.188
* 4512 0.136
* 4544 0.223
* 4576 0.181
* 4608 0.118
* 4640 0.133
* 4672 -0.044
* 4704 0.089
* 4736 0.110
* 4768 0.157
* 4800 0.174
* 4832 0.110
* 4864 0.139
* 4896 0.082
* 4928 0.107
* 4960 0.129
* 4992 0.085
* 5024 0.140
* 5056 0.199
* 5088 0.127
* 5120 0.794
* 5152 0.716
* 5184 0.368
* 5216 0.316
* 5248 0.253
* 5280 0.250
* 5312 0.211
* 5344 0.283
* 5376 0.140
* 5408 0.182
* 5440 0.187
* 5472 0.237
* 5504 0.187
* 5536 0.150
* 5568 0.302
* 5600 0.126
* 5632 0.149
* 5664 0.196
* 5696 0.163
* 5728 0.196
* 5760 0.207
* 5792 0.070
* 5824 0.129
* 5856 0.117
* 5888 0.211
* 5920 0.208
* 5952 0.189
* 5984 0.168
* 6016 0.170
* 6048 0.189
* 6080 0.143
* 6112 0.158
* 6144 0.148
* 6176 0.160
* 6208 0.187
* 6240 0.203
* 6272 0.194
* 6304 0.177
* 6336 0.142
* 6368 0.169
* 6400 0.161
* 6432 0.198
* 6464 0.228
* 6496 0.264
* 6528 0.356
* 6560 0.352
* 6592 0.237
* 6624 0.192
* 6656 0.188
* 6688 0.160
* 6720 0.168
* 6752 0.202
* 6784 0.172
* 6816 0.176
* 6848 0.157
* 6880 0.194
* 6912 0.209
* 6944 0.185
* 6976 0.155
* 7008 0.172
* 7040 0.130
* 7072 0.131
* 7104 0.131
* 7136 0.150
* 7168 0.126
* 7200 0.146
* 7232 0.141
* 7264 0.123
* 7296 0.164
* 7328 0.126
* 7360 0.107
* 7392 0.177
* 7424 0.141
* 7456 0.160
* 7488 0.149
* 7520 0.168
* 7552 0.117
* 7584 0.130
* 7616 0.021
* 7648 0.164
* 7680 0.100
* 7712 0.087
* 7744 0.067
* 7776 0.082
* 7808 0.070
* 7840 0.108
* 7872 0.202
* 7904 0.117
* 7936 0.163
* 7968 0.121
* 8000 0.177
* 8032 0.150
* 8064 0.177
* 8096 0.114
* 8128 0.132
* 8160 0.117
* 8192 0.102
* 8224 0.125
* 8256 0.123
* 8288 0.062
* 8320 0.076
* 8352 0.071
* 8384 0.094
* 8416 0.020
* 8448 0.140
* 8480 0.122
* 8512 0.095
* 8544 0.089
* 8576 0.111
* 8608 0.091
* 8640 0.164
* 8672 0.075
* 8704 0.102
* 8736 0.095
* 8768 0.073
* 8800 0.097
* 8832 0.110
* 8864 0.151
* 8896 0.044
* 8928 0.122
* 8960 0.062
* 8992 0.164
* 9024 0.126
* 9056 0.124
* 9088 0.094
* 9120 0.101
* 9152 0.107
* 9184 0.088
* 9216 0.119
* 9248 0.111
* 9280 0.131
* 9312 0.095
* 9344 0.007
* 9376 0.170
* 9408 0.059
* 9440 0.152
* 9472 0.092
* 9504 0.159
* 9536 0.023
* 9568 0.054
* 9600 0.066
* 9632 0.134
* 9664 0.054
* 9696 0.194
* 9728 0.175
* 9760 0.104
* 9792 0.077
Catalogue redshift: 3.217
